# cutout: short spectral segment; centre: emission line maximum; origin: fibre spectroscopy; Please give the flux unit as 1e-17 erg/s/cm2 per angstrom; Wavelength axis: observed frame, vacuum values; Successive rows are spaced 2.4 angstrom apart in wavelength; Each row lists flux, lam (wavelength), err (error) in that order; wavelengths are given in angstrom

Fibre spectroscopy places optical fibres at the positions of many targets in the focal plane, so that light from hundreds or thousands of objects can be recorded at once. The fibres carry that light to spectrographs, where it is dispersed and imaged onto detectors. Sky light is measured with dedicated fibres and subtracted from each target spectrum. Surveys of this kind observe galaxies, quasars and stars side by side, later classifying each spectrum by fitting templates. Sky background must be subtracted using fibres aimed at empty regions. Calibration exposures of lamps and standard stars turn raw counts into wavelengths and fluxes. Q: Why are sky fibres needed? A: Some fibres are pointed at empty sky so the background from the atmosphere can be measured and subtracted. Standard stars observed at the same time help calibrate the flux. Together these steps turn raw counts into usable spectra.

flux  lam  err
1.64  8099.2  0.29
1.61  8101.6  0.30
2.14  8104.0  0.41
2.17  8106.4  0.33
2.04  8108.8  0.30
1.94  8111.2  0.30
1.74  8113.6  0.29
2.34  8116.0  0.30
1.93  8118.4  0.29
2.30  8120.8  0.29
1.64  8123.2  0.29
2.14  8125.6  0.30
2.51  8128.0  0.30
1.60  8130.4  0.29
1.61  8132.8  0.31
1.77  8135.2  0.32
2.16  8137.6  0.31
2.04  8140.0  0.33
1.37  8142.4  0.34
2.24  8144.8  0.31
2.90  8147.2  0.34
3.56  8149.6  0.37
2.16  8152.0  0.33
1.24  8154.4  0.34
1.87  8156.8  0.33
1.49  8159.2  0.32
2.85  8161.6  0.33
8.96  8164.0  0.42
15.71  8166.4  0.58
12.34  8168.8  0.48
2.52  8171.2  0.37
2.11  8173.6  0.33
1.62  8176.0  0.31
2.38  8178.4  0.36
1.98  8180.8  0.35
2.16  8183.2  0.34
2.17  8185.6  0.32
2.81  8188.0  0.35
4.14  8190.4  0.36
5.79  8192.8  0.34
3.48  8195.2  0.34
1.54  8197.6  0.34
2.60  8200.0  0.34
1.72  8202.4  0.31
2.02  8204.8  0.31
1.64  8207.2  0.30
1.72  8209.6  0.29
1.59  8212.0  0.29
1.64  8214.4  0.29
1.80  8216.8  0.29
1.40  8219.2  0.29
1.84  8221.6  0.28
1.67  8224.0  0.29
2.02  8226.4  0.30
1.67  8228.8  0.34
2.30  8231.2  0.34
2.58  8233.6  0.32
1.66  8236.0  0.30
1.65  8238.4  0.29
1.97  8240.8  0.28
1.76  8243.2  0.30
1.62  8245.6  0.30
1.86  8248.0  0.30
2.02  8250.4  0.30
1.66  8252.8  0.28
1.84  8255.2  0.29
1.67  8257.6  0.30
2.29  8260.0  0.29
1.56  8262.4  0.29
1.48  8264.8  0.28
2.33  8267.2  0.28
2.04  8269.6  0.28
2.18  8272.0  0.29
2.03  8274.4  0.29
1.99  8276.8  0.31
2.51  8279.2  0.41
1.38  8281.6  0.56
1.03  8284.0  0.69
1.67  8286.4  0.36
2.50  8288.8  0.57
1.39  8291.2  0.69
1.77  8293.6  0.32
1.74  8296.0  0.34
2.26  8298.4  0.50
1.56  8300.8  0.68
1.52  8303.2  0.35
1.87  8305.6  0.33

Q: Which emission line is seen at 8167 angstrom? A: H-alpha 6563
